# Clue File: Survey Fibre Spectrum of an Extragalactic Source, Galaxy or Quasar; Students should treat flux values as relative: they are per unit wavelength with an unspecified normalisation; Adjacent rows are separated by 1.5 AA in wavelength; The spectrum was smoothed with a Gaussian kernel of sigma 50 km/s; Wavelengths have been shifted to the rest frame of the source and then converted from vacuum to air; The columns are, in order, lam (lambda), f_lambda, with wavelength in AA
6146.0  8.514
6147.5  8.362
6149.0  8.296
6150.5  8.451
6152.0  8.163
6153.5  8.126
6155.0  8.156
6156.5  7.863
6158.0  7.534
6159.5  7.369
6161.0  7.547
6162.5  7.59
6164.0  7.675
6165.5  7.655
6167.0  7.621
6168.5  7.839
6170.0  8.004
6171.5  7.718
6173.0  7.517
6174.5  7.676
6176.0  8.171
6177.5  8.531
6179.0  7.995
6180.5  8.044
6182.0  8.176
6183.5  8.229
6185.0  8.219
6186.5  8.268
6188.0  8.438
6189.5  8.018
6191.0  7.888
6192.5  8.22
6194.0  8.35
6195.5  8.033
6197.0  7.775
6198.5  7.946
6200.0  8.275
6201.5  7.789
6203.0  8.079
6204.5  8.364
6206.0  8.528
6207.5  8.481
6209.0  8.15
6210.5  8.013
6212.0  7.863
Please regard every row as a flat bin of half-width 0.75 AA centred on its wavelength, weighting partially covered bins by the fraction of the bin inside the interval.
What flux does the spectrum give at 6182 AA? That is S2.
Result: 8.176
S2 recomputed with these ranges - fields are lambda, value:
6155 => 8.156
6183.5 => 8.229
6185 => 8.219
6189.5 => 8.018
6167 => 7.621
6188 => 8.438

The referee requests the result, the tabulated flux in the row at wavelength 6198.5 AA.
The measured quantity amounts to 7.946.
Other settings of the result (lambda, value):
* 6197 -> 7.775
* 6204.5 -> 8.364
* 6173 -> 7.517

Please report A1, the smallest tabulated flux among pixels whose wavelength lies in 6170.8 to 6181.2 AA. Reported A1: 7.517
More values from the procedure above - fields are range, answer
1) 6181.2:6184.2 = 8.176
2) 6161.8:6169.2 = 7.59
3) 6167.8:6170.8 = 7.839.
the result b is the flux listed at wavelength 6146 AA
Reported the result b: 8.514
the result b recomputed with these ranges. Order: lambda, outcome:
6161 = 7.547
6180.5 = 8.044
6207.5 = 8.481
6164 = 7.675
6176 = 8.171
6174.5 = 7.676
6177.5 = 8.531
